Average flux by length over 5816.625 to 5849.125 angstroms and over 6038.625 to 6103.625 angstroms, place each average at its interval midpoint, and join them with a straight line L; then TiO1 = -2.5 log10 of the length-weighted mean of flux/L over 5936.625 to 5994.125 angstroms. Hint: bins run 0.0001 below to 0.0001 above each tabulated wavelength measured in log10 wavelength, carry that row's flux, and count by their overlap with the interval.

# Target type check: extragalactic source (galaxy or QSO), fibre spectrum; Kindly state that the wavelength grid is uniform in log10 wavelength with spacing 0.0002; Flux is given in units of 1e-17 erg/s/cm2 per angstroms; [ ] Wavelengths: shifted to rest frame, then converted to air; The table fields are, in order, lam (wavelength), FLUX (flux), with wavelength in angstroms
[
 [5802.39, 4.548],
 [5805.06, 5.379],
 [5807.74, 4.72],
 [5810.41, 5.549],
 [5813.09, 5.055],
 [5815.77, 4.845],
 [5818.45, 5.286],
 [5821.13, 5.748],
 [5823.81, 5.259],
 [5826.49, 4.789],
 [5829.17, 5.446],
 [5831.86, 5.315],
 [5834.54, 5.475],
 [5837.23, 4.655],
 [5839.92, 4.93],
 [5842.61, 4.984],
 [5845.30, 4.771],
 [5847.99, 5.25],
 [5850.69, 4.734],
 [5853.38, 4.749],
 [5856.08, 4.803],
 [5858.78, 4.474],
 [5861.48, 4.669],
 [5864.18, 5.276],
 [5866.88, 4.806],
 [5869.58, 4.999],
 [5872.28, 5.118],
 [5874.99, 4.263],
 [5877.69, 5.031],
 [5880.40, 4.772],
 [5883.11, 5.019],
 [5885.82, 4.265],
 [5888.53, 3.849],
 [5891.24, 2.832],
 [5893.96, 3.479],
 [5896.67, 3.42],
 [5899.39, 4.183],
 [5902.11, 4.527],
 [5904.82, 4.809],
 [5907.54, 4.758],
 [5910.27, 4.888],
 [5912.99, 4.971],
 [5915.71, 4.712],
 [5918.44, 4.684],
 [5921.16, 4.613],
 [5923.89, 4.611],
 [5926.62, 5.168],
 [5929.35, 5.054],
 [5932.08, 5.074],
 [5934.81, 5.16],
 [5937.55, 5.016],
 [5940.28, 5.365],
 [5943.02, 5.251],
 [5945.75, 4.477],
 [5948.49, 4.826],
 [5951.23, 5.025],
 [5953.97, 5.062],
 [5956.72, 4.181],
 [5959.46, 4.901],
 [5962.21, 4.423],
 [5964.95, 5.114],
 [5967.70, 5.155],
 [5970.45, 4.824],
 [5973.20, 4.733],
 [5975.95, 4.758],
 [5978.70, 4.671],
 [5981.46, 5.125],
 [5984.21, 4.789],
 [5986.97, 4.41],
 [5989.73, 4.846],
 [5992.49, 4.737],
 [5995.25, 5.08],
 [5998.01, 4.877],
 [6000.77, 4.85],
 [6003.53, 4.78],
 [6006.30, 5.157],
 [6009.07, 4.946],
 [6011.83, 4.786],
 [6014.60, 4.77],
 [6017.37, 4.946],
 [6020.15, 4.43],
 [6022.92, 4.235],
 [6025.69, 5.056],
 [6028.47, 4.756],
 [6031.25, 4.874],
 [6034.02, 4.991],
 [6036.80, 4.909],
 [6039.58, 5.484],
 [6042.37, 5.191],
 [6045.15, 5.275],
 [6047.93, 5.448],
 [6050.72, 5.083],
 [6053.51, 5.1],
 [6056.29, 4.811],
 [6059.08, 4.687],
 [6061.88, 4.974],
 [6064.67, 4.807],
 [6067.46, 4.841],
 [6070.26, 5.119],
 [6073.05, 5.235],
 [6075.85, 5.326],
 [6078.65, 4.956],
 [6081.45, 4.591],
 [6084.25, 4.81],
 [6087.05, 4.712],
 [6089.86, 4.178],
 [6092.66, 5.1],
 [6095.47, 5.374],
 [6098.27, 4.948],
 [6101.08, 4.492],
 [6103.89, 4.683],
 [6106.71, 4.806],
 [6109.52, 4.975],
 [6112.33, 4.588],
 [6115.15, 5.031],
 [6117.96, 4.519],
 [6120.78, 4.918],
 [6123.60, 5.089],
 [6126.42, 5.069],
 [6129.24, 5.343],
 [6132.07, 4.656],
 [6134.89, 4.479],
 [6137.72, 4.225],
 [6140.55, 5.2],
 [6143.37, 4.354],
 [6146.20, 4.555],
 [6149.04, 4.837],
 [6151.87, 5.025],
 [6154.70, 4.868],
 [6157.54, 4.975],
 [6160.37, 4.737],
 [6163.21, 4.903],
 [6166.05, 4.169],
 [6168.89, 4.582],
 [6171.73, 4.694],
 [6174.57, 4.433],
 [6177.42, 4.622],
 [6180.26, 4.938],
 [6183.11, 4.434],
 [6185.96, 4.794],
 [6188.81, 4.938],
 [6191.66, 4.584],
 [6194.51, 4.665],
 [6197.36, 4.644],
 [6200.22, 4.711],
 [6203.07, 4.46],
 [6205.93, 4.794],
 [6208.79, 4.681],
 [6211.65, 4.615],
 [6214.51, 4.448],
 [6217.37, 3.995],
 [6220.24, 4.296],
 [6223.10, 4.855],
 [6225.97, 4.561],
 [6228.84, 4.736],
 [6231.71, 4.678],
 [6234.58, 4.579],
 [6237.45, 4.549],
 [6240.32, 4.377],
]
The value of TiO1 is 0.05 mag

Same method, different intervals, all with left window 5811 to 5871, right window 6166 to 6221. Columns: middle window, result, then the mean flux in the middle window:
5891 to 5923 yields 0.13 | 4.38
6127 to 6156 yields -0.03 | 4.76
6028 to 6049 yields -0.08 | 5.13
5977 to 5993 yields 0.02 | 4.76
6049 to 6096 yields -0.04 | 4.92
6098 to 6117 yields -0.02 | 4.77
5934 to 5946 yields -0.04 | 5.1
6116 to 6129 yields -0.06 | 4.95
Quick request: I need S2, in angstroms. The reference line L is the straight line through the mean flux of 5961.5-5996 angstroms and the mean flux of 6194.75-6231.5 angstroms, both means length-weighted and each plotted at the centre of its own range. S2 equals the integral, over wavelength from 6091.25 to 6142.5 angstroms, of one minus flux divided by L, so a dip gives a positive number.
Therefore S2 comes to -2.0 angstroms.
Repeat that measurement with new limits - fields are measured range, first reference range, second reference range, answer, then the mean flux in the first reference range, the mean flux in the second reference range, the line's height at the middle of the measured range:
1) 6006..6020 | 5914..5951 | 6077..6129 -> 0.08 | 4.93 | 4.84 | 4.89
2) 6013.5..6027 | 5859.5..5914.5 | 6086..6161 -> -0.04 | 4.5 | 4.81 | 4.67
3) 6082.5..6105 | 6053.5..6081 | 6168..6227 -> 0.50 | 4.97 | 4.61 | 4.89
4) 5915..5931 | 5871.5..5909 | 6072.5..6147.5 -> -1.61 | 4.3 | 4.82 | 4.37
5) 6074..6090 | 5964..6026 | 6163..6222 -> -0.35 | 4.82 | 4.59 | 4.72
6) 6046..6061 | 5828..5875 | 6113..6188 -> -0.69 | 4.94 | 4.75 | 4.81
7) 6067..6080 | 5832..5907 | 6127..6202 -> -1.21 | 4.61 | 4.71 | 4.68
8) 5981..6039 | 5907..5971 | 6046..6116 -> 0.81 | 4.89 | 4.91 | 4.9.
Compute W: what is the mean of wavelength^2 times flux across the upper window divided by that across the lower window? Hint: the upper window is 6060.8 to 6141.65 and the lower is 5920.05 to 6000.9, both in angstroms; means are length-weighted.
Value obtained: 1.05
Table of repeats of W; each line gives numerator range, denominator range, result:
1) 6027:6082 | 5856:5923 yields 1.17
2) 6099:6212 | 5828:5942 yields 1.09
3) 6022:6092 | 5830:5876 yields 1.08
